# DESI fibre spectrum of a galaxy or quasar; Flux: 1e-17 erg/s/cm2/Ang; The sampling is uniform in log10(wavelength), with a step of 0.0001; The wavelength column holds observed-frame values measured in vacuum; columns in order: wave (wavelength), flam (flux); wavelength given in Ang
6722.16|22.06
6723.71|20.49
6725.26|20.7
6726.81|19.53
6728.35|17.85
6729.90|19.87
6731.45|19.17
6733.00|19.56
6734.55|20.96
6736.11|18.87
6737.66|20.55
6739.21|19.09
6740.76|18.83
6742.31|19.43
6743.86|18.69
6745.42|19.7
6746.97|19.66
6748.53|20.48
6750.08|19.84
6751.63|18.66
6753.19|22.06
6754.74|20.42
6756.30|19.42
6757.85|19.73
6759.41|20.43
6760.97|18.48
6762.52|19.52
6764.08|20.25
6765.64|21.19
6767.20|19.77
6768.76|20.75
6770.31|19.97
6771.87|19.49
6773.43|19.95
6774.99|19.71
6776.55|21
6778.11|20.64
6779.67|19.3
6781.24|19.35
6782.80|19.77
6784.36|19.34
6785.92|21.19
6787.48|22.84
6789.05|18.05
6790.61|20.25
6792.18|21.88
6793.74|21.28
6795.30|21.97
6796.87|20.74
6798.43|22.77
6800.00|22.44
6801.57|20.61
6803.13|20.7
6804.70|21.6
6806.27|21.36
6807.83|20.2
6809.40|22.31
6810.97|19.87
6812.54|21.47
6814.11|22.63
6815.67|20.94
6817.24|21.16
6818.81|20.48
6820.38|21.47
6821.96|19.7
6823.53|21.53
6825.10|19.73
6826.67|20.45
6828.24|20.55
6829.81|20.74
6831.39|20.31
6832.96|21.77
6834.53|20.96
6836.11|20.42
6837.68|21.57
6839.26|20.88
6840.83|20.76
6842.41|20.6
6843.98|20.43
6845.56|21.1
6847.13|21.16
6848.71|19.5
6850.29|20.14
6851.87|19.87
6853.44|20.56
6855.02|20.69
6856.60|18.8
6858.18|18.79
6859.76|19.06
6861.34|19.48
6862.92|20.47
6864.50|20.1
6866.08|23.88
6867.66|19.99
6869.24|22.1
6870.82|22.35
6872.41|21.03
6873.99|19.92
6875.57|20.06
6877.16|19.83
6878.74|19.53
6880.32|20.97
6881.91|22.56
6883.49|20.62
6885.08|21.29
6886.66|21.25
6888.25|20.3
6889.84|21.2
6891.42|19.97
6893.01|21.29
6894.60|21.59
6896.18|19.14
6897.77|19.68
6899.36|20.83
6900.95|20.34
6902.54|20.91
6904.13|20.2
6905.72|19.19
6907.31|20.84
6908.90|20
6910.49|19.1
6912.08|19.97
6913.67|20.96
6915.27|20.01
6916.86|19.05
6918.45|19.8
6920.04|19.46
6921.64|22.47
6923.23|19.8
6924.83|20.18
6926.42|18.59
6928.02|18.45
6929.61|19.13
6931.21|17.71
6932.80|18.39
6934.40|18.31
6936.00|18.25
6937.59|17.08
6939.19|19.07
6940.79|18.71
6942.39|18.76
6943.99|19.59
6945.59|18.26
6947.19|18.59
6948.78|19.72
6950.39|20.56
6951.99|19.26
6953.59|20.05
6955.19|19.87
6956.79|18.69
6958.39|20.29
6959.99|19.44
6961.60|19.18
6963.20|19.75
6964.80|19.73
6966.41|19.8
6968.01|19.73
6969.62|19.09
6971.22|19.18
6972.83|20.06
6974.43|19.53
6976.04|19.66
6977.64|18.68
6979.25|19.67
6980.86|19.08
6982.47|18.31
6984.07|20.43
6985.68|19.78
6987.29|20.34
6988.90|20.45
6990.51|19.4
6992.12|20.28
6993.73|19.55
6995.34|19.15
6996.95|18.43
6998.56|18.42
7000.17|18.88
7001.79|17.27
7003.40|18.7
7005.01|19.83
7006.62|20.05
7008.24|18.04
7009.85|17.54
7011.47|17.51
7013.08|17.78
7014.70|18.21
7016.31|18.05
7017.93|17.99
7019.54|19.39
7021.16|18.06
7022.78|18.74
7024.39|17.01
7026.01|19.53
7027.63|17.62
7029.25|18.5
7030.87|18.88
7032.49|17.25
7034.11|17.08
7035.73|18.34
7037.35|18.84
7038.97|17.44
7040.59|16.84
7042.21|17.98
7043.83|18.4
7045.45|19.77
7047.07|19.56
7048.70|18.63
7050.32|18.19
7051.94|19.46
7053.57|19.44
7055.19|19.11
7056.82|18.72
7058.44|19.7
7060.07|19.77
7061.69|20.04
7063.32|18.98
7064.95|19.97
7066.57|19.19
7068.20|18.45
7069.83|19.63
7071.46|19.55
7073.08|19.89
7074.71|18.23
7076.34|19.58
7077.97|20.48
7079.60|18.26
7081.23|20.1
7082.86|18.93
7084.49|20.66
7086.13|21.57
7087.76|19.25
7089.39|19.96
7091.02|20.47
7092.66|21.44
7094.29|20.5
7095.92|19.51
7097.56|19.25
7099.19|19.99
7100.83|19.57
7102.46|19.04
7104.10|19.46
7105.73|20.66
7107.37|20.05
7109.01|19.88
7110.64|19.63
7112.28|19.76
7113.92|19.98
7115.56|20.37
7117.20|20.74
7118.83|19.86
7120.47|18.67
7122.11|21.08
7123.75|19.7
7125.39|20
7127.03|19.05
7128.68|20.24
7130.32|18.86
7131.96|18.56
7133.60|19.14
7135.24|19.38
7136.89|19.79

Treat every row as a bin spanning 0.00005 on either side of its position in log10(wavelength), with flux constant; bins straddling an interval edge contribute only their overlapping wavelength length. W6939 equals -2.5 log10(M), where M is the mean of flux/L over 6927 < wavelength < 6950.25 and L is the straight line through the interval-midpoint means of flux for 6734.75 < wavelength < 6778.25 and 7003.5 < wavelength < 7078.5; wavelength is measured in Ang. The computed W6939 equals 0.029 mag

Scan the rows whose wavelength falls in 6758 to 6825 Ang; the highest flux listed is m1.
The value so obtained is 22.84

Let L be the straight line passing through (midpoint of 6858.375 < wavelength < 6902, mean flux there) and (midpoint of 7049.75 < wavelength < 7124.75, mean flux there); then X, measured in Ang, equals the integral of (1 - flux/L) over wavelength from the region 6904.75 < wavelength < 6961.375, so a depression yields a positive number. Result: 2.96 Ang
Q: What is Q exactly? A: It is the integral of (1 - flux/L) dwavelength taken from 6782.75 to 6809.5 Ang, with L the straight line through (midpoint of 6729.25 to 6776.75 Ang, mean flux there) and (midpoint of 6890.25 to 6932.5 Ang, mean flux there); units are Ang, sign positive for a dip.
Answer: -1.63 Ang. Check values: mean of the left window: 19.8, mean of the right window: 19.9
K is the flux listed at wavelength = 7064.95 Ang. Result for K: 19.97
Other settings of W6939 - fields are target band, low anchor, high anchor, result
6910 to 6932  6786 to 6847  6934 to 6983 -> 0.00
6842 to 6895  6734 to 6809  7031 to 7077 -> -0.04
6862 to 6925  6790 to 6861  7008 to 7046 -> -0.04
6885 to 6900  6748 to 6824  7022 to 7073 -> -0.04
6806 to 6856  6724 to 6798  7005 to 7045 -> -0.07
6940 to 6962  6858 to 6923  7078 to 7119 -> 0.05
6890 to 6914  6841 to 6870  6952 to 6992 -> -0.01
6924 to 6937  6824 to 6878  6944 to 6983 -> 0.07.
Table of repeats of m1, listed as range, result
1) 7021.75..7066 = 20.04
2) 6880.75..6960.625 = 22.56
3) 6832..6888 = 23.88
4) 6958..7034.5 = 20.45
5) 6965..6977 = 20.06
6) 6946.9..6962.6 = 20.56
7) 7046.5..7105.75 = 21.57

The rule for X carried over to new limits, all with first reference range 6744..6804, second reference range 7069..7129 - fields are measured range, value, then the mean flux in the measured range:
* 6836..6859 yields -0.13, 20.3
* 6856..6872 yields -0.26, 20.5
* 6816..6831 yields -0.28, 20.6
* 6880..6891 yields -0.52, 21.1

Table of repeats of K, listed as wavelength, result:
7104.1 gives 19.46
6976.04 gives 19.66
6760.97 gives 18.48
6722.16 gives 22.06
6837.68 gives 21.57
